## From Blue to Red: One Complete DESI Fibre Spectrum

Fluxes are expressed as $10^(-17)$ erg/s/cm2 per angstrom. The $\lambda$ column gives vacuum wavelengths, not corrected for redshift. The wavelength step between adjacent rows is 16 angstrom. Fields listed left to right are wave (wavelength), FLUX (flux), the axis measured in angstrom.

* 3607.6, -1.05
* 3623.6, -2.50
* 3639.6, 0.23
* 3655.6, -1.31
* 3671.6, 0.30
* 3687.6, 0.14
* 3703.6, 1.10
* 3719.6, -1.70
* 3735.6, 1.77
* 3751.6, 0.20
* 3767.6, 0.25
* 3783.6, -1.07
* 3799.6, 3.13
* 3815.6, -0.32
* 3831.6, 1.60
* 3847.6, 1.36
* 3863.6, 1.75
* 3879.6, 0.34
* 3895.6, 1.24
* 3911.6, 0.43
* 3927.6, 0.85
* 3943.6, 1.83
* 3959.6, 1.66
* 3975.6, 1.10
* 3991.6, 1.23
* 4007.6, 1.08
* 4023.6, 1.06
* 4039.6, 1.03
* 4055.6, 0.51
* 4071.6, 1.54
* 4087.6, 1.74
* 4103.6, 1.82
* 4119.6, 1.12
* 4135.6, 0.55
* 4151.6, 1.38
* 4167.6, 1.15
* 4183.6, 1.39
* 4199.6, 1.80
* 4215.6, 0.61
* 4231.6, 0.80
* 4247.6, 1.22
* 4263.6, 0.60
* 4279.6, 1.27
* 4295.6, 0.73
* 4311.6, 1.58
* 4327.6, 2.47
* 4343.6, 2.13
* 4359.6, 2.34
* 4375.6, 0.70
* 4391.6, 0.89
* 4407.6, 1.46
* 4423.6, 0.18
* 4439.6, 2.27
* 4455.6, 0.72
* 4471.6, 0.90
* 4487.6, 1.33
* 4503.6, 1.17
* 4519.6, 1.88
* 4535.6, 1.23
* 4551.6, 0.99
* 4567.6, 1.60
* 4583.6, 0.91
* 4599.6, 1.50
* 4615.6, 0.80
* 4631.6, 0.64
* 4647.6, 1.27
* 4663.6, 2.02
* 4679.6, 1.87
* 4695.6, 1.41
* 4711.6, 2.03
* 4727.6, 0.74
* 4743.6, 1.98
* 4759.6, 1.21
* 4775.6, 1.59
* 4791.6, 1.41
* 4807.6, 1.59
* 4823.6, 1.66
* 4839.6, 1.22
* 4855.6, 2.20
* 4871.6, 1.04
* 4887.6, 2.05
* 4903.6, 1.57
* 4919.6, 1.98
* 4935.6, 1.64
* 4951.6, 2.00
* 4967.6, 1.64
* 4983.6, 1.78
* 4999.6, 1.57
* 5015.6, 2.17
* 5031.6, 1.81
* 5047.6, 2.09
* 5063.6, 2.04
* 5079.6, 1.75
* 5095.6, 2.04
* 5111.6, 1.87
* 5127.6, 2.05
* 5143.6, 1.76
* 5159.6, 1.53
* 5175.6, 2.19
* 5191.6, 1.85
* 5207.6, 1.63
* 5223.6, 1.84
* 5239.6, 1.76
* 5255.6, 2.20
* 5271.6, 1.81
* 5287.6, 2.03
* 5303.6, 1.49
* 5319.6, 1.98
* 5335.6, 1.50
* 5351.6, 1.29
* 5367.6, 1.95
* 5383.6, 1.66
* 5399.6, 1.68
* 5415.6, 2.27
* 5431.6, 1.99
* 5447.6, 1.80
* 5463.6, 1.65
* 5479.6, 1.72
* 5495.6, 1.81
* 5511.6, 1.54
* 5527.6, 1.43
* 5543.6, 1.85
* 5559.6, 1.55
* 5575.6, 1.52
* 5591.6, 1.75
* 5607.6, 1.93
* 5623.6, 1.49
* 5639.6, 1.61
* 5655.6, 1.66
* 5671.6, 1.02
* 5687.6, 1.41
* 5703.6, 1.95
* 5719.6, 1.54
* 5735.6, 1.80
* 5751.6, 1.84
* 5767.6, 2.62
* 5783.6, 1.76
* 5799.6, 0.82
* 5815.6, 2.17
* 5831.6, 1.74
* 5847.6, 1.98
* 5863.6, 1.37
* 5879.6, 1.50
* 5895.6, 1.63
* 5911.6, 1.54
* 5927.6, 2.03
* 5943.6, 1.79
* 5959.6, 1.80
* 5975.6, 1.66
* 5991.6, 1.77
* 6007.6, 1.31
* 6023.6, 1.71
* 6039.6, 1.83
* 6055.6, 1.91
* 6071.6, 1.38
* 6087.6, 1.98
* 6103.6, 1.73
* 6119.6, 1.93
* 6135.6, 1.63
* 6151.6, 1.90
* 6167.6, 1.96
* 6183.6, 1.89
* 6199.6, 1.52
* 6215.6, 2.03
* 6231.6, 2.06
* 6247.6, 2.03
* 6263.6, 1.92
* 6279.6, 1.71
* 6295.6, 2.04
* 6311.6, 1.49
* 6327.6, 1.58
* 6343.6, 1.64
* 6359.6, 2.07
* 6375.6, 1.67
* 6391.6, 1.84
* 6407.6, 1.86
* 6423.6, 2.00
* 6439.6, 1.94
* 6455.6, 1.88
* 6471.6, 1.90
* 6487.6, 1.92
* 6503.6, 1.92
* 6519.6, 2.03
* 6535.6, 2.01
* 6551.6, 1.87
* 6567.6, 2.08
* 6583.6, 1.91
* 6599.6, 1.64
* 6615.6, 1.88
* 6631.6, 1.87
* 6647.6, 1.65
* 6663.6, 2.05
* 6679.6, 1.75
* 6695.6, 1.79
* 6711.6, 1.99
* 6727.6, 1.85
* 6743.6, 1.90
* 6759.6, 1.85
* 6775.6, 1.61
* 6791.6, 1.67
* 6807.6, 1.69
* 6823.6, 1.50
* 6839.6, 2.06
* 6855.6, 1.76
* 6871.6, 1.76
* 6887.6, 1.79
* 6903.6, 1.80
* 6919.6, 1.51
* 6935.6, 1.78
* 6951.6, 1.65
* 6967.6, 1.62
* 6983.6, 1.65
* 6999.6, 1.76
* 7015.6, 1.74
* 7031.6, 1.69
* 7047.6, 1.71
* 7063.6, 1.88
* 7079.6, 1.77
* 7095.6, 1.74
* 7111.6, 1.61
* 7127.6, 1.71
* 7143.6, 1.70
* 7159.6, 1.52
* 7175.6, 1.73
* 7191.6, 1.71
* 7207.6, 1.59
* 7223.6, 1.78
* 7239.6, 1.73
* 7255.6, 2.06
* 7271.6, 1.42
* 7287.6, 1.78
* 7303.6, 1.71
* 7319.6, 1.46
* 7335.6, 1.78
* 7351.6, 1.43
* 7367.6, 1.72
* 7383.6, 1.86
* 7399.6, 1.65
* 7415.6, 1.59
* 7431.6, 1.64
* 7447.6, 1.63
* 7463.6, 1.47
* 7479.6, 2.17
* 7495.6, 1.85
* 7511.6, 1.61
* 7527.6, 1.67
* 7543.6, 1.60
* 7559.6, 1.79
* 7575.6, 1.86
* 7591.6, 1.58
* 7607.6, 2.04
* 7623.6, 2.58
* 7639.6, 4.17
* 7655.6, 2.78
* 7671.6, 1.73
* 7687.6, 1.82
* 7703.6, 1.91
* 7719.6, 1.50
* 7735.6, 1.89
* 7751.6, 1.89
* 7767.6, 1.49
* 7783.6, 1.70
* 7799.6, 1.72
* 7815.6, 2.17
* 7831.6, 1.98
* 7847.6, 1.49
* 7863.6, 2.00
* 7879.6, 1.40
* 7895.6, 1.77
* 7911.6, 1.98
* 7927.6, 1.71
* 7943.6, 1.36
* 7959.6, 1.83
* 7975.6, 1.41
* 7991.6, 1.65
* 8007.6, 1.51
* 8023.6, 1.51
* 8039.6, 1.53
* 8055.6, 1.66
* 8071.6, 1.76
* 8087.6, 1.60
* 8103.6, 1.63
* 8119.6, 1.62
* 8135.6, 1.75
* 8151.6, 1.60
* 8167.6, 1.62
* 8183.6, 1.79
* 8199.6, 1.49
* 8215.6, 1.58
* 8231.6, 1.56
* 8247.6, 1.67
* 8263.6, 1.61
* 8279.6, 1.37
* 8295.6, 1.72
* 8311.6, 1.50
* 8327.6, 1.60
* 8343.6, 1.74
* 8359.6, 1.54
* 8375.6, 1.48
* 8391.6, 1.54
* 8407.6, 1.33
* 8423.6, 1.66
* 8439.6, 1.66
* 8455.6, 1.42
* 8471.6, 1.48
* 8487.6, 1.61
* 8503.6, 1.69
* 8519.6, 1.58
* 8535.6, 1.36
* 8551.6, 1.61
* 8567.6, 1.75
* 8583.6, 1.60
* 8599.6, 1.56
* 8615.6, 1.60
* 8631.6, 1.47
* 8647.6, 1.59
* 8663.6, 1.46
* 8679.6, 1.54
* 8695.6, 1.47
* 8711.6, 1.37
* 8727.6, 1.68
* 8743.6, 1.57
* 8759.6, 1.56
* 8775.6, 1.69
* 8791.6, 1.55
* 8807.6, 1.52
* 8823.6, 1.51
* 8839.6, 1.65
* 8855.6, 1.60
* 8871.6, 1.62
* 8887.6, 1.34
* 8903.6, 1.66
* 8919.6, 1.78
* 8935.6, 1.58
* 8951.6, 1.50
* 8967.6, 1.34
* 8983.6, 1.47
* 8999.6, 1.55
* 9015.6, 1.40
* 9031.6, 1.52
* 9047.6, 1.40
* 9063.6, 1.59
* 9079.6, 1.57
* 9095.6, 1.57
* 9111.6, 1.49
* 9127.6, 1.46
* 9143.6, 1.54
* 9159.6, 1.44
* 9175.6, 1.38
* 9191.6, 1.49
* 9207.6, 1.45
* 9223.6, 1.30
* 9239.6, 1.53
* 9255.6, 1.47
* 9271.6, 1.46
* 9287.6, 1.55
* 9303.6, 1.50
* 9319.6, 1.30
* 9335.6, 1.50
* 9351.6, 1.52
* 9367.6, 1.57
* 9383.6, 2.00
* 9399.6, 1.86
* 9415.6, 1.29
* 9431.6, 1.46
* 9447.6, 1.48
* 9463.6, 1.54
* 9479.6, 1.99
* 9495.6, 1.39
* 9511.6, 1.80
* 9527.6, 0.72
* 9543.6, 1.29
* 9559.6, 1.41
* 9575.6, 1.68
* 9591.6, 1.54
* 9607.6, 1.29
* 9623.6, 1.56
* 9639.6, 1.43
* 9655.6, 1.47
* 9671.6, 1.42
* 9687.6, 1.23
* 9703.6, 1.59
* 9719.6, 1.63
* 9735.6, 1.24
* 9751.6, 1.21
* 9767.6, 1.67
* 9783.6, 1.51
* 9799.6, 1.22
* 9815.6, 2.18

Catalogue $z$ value 0.163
